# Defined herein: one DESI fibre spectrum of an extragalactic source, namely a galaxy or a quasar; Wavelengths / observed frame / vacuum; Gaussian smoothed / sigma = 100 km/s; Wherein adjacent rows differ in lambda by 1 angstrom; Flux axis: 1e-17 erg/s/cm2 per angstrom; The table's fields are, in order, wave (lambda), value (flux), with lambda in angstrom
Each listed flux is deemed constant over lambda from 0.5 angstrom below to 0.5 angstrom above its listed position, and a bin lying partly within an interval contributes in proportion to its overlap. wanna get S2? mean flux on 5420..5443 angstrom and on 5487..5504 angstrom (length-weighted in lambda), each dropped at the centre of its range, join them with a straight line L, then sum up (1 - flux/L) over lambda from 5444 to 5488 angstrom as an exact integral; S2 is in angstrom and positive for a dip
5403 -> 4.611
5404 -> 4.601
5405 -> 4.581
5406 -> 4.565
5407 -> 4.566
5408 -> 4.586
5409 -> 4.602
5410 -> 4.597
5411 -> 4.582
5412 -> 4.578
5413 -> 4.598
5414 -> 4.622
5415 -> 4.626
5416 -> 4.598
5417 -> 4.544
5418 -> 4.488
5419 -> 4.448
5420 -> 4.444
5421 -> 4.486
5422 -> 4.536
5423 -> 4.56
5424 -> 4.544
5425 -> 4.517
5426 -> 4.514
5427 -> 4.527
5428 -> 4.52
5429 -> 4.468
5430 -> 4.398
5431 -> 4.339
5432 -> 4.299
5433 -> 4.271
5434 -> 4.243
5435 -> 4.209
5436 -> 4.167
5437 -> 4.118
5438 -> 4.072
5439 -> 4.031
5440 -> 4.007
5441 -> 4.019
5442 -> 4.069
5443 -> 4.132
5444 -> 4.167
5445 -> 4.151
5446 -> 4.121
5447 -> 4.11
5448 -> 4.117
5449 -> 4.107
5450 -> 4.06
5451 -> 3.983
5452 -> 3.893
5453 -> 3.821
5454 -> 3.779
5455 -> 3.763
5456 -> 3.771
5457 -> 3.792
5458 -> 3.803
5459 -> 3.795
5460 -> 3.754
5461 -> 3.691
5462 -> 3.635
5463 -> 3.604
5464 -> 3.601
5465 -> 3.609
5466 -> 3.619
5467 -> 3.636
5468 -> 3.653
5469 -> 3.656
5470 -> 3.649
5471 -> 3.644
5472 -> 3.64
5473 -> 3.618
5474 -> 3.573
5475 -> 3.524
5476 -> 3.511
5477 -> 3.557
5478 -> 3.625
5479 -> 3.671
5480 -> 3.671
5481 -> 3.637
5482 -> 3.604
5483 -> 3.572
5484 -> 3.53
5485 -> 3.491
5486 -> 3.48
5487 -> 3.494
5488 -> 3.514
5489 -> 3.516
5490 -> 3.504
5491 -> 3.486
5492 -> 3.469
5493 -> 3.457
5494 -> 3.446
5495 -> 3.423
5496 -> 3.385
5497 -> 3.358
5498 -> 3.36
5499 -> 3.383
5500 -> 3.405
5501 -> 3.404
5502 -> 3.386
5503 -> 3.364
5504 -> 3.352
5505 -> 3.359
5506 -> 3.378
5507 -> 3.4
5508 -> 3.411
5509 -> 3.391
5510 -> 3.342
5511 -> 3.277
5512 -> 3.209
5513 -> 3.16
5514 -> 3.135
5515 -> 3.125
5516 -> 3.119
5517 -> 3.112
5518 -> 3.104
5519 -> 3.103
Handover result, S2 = 1.3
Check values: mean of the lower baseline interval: 4.31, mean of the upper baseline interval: 3.43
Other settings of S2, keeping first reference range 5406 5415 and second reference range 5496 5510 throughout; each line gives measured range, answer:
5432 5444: 0.3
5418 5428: -0.2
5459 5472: 0.7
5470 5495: 0.7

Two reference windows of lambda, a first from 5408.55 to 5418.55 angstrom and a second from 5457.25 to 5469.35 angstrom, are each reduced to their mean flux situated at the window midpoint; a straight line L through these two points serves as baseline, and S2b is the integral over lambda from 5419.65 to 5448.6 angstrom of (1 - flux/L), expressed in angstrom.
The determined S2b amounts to -0.5 angstrom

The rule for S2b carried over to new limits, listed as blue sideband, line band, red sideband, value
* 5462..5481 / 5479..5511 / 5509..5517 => -0.7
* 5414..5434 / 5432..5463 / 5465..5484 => 0.7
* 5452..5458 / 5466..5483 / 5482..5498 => 0.0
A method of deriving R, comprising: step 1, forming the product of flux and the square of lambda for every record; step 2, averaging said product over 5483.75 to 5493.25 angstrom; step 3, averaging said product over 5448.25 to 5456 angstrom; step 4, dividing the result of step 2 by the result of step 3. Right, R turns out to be 0.91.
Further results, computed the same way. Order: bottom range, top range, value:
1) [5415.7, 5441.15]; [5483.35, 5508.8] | 0.81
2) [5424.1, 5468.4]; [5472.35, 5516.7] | 0.87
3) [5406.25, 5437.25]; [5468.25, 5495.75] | 0.81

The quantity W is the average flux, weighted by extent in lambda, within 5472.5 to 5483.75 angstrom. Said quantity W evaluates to 3.6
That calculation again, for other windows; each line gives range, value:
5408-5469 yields 4.16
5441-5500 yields 3.68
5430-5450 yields 4.15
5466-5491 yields 3.58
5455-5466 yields 3.7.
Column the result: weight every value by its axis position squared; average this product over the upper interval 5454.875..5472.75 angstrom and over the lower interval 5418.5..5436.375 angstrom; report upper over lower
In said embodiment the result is 0.8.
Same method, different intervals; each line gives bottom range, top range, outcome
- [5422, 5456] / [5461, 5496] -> 0.87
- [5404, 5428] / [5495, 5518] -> 0.75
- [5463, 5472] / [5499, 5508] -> 0.94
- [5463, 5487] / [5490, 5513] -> 0.95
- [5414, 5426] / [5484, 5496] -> 0.79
